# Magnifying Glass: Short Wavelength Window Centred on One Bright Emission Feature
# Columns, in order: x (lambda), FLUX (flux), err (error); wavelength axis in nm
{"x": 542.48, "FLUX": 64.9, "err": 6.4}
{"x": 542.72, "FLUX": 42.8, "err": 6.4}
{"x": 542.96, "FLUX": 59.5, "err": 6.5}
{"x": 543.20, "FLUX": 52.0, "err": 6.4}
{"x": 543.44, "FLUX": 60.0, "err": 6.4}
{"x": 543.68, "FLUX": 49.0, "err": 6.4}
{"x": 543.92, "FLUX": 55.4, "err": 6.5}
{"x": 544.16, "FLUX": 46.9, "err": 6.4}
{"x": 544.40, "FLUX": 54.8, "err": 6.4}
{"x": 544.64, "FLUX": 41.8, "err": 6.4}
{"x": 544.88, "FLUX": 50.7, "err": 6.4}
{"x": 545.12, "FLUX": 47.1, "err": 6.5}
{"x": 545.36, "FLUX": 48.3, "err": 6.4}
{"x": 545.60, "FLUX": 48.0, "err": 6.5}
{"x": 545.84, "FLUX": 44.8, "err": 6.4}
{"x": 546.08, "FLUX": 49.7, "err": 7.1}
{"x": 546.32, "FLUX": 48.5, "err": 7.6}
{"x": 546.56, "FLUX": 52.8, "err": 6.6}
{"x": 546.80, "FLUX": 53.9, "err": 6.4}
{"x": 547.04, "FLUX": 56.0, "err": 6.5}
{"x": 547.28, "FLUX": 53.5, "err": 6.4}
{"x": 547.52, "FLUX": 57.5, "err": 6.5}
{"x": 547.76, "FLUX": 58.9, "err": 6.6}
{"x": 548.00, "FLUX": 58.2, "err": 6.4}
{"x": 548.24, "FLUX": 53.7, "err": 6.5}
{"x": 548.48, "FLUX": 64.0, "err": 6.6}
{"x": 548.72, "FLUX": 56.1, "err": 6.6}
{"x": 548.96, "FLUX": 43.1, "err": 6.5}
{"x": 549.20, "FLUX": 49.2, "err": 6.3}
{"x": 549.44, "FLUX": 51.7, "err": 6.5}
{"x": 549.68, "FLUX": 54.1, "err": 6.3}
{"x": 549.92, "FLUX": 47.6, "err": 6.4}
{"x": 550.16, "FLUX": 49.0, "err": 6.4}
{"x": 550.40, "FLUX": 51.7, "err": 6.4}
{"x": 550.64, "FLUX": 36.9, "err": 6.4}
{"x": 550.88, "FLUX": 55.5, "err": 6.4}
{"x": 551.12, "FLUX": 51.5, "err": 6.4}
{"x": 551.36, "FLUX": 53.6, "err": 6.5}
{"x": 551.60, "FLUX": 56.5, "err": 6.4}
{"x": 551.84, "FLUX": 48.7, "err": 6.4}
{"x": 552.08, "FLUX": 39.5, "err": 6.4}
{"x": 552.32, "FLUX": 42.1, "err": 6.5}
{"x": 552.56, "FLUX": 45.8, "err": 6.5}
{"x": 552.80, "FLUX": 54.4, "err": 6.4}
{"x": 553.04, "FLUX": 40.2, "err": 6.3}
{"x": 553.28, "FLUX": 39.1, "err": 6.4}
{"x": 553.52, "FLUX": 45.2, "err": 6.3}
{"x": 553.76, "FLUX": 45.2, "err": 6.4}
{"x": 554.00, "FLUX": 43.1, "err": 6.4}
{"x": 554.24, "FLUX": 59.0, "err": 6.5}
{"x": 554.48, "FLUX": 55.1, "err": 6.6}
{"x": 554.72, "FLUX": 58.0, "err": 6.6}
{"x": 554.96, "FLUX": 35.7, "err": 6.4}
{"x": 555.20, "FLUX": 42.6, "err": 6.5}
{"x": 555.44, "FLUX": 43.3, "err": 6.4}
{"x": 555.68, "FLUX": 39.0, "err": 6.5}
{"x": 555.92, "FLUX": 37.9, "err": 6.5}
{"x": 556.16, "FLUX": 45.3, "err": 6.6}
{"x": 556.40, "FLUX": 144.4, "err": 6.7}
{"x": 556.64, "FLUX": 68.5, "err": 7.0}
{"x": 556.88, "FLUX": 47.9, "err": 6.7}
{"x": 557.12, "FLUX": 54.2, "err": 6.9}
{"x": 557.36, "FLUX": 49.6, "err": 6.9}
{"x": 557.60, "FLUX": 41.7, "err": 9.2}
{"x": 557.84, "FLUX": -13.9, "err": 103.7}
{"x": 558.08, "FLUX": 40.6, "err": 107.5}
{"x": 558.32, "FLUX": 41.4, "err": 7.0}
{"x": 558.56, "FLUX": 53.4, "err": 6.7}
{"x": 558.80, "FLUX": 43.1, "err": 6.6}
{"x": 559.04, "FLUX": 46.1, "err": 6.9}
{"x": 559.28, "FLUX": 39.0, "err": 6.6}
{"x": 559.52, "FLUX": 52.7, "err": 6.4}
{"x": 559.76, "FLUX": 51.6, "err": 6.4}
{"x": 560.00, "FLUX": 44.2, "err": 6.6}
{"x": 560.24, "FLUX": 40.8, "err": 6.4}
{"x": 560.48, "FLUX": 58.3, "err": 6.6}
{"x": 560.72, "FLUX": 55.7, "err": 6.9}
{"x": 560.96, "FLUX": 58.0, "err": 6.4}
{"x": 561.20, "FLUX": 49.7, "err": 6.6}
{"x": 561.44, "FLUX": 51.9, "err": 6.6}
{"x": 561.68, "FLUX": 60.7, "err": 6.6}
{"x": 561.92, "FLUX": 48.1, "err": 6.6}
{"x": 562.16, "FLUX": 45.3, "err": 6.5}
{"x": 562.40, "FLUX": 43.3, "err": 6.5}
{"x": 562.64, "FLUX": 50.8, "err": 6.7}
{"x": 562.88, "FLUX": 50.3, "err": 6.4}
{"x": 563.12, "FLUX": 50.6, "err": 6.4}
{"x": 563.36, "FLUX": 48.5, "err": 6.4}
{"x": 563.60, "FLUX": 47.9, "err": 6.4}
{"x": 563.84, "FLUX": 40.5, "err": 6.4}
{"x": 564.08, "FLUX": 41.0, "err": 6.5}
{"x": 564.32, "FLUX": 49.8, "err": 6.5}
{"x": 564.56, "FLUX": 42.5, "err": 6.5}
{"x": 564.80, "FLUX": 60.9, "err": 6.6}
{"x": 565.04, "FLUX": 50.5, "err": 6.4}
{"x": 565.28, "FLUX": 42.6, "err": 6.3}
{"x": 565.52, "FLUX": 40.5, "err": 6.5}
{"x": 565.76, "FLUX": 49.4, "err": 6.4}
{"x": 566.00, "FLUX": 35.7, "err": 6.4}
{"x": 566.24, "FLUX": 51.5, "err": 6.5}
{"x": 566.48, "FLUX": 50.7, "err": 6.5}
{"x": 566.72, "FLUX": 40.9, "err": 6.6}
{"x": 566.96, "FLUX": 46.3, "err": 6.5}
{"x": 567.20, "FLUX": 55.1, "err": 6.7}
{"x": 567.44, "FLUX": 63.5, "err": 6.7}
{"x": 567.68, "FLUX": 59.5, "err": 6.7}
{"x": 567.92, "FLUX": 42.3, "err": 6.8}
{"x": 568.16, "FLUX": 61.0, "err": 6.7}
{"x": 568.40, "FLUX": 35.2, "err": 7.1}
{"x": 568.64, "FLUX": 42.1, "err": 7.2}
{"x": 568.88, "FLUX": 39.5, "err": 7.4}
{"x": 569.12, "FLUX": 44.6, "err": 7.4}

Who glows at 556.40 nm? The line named H-beta 4861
